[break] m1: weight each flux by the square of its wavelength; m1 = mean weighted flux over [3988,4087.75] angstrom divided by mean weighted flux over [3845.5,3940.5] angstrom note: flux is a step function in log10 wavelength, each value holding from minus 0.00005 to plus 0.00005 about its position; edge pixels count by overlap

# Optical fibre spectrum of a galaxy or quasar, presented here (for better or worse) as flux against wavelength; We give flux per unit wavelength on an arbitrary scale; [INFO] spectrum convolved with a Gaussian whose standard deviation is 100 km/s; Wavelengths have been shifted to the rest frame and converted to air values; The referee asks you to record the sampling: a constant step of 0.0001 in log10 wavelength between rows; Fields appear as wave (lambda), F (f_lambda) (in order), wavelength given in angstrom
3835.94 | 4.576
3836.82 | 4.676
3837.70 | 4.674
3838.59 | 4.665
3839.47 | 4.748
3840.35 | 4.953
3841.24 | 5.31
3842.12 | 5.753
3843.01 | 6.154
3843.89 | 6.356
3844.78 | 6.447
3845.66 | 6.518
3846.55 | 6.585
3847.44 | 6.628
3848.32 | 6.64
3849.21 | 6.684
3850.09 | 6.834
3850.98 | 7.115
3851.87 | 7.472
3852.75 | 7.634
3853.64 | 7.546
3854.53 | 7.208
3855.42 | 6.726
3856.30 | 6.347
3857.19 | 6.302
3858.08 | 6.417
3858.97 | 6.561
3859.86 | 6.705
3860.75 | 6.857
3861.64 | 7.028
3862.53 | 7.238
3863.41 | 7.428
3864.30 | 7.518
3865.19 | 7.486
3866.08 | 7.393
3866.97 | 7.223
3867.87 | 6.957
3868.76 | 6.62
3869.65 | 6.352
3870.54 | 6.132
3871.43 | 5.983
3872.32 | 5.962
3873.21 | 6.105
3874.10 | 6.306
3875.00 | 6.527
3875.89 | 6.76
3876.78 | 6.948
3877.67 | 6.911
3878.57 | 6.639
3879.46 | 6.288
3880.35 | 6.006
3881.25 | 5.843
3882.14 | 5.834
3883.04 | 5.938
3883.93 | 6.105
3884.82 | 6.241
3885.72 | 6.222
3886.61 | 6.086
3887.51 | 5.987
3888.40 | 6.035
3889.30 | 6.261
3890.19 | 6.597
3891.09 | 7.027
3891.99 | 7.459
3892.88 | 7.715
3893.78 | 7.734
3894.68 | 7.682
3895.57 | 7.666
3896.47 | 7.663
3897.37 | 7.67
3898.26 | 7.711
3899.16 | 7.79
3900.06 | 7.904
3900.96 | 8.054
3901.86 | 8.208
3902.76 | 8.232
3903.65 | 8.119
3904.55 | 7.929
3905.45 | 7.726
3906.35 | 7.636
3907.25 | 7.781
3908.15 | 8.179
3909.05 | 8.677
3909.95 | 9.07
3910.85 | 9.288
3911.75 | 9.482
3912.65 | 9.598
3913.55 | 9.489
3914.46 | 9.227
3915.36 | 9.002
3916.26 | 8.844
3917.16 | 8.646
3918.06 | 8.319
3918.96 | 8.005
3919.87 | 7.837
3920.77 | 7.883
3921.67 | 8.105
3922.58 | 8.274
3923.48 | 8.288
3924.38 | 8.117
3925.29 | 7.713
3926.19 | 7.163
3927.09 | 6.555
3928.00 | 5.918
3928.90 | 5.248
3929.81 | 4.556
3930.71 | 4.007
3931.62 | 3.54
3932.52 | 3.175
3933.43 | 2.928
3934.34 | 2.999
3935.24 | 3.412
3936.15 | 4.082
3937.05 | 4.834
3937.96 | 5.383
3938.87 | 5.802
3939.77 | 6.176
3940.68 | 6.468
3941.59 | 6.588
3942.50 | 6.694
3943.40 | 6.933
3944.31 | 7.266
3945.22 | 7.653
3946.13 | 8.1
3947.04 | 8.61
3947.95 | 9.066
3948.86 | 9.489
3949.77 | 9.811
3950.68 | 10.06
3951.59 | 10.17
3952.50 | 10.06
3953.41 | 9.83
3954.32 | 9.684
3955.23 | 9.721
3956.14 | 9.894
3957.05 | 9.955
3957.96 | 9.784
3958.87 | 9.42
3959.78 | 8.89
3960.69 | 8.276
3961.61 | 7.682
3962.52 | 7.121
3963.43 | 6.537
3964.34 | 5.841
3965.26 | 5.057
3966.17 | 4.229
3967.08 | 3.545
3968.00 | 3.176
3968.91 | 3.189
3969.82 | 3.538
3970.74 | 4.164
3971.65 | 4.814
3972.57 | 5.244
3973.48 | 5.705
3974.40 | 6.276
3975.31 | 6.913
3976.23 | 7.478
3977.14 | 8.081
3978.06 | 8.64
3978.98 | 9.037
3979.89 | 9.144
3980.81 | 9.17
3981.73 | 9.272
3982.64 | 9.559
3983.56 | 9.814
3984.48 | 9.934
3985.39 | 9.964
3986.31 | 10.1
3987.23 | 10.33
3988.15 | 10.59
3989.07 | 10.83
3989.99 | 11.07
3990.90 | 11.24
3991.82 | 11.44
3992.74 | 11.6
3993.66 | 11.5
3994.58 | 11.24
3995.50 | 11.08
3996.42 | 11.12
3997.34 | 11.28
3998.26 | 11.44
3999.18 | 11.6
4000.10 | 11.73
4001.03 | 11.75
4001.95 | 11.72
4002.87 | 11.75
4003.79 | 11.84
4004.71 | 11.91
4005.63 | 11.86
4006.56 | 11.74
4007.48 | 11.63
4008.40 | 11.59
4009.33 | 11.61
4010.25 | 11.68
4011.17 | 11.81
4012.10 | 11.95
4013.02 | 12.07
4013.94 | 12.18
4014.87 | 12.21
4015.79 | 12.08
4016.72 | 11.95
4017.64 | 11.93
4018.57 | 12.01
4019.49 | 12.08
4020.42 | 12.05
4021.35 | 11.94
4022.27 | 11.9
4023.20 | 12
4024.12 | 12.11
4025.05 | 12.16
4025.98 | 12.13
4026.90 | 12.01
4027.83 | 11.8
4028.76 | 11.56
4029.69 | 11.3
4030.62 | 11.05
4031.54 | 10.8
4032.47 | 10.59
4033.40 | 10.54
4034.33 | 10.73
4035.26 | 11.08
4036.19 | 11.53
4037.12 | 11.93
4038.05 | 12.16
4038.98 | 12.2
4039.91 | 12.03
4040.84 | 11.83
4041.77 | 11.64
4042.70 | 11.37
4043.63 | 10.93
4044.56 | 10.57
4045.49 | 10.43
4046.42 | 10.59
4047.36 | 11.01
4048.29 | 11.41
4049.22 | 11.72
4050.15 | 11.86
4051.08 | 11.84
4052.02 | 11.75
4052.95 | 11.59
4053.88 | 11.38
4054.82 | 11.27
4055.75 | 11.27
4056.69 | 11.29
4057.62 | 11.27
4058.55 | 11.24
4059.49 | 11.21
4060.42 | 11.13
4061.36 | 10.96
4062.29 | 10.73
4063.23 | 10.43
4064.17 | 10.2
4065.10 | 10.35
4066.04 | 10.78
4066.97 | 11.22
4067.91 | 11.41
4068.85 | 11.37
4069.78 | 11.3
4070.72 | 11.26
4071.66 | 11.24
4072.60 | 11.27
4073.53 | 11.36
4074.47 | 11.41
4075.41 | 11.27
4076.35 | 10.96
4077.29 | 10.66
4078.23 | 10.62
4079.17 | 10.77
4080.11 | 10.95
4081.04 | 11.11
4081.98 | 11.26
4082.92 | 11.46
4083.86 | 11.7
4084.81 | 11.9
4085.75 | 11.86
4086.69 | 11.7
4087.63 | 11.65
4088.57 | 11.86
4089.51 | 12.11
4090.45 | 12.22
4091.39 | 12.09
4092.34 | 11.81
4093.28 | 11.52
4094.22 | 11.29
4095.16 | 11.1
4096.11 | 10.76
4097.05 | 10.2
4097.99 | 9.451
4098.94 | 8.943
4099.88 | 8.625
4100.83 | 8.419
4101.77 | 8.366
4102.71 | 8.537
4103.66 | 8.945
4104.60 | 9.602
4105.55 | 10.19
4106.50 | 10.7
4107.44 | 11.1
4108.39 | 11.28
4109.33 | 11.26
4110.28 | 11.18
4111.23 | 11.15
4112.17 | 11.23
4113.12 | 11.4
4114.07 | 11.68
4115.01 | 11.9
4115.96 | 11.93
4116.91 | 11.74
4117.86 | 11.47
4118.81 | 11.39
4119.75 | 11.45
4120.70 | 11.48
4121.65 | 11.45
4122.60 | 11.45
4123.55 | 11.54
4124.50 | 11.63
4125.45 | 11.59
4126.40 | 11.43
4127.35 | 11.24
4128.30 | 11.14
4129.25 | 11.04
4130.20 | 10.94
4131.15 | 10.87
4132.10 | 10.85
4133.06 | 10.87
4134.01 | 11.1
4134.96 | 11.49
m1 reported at 1.8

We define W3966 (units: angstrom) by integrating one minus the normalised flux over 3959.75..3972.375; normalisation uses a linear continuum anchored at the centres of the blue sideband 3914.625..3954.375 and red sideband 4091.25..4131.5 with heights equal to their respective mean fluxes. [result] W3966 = 3.9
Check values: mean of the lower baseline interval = 7.07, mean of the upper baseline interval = 10.8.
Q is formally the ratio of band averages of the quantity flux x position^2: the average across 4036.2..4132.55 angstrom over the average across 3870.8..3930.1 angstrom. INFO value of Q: 1.6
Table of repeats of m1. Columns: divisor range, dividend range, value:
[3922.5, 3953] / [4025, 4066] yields 1.80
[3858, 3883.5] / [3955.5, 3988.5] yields 1.20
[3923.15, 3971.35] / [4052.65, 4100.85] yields 1.76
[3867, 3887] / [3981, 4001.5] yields 1.81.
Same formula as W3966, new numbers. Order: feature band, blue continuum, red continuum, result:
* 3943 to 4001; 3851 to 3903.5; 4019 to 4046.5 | 6.4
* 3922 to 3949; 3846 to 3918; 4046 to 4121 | 6.9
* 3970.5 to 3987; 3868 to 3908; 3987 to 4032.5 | 3.8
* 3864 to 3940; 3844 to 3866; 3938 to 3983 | 2.5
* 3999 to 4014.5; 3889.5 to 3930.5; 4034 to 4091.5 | -2.7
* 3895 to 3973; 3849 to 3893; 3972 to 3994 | 7.7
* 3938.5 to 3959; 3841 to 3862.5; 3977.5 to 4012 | 2.1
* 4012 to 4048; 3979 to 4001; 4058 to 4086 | -2.4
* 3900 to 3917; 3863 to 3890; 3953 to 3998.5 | -3.5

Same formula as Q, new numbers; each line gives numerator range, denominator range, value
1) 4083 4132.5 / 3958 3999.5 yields 1.40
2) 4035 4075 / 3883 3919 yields 1.56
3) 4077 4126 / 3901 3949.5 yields 1.67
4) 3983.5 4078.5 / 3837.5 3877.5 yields 1.90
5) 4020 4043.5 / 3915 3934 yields 1.82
